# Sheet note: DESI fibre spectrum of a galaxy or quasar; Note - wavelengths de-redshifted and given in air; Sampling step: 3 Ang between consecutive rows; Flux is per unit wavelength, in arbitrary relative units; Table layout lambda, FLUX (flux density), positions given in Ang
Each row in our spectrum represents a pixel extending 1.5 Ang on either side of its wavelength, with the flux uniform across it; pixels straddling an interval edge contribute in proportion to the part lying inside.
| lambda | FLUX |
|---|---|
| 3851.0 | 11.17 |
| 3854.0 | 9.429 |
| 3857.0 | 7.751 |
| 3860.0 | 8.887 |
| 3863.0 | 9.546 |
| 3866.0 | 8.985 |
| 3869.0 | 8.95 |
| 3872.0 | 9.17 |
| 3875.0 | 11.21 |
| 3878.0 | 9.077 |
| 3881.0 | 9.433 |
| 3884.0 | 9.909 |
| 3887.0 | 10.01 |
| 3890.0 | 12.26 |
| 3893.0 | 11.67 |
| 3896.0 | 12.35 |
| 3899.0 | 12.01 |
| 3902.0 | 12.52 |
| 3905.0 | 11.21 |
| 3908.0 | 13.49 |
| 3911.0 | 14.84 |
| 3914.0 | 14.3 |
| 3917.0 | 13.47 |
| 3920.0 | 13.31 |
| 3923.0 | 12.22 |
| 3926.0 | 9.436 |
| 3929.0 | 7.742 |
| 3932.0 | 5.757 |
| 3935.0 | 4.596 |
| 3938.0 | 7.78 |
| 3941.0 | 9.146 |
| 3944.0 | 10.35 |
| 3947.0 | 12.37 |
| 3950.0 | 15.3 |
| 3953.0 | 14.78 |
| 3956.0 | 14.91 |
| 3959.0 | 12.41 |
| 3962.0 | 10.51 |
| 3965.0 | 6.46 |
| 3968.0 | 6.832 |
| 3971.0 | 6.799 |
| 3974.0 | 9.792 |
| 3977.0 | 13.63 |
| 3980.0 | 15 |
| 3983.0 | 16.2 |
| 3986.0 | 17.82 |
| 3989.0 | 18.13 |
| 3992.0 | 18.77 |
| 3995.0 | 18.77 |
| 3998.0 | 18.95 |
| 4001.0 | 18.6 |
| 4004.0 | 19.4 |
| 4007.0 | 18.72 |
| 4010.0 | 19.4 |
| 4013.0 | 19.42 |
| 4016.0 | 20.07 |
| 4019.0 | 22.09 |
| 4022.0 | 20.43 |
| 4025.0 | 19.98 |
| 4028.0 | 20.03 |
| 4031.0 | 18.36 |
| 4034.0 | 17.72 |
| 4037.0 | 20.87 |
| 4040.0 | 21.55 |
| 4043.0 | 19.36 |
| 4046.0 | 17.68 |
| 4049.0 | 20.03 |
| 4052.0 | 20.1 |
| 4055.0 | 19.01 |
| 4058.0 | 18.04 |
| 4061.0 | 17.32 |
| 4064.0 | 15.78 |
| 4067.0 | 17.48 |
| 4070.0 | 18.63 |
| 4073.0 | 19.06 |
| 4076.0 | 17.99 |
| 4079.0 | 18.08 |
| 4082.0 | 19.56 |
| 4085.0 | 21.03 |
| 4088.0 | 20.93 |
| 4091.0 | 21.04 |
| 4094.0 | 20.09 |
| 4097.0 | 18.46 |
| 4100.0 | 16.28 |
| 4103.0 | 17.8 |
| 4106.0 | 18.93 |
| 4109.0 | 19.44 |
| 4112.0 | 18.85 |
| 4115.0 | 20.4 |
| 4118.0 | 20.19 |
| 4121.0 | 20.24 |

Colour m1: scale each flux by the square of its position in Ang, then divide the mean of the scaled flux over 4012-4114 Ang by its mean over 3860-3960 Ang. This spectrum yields 1.9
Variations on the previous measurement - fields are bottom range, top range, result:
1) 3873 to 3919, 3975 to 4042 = 1.68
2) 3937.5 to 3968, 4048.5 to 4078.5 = 1.71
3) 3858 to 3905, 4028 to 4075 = 1.96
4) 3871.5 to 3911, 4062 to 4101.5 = 1.83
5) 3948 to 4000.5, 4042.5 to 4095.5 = 1.43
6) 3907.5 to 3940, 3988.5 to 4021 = 1.92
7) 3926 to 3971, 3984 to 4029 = 2.03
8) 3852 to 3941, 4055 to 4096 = 1.99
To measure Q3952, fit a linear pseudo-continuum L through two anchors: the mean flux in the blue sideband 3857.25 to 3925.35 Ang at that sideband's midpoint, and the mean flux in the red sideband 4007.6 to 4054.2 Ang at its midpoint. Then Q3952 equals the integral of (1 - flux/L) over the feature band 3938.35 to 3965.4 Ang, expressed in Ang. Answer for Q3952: 5.58 Ang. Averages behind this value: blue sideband 11.2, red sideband 19.8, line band 11.9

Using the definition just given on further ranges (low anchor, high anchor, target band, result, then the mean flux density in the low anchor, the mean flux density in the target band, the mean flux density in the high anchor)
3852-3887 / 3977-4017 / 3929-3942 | 6.6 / 9.36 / 6.84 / 18.2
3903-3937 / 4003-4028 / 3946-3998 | 7.5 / 10.9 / 13.6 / 20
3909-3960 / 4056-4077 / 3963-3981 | 4.9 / 11.3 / 9.63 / 17.8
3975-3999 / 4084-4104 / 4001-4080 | -4.2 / 17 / 19.1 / 19.4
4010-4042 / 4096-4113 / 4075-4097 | -1.3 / 20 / 19.8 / 18.3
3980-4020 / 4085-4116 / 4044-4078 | 1.4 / 18.8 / 18.3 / 19.3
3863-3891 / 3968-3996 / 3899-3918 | -3.3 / 9.83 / 13.2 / 14.5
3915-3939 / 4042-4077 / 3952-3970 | 1.3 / 9.42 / 10.8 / 18.4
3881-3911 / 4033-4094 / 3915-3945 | 8.5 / 11.8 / 9.45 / 19.1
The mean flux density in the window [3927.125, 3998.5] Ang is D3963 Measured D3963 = 12.1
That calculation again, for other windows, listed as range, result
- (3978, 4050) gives 19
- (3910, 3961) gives 11.3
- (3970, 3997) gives 15.2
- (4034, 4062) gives 19.3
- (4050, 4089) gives 18.7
